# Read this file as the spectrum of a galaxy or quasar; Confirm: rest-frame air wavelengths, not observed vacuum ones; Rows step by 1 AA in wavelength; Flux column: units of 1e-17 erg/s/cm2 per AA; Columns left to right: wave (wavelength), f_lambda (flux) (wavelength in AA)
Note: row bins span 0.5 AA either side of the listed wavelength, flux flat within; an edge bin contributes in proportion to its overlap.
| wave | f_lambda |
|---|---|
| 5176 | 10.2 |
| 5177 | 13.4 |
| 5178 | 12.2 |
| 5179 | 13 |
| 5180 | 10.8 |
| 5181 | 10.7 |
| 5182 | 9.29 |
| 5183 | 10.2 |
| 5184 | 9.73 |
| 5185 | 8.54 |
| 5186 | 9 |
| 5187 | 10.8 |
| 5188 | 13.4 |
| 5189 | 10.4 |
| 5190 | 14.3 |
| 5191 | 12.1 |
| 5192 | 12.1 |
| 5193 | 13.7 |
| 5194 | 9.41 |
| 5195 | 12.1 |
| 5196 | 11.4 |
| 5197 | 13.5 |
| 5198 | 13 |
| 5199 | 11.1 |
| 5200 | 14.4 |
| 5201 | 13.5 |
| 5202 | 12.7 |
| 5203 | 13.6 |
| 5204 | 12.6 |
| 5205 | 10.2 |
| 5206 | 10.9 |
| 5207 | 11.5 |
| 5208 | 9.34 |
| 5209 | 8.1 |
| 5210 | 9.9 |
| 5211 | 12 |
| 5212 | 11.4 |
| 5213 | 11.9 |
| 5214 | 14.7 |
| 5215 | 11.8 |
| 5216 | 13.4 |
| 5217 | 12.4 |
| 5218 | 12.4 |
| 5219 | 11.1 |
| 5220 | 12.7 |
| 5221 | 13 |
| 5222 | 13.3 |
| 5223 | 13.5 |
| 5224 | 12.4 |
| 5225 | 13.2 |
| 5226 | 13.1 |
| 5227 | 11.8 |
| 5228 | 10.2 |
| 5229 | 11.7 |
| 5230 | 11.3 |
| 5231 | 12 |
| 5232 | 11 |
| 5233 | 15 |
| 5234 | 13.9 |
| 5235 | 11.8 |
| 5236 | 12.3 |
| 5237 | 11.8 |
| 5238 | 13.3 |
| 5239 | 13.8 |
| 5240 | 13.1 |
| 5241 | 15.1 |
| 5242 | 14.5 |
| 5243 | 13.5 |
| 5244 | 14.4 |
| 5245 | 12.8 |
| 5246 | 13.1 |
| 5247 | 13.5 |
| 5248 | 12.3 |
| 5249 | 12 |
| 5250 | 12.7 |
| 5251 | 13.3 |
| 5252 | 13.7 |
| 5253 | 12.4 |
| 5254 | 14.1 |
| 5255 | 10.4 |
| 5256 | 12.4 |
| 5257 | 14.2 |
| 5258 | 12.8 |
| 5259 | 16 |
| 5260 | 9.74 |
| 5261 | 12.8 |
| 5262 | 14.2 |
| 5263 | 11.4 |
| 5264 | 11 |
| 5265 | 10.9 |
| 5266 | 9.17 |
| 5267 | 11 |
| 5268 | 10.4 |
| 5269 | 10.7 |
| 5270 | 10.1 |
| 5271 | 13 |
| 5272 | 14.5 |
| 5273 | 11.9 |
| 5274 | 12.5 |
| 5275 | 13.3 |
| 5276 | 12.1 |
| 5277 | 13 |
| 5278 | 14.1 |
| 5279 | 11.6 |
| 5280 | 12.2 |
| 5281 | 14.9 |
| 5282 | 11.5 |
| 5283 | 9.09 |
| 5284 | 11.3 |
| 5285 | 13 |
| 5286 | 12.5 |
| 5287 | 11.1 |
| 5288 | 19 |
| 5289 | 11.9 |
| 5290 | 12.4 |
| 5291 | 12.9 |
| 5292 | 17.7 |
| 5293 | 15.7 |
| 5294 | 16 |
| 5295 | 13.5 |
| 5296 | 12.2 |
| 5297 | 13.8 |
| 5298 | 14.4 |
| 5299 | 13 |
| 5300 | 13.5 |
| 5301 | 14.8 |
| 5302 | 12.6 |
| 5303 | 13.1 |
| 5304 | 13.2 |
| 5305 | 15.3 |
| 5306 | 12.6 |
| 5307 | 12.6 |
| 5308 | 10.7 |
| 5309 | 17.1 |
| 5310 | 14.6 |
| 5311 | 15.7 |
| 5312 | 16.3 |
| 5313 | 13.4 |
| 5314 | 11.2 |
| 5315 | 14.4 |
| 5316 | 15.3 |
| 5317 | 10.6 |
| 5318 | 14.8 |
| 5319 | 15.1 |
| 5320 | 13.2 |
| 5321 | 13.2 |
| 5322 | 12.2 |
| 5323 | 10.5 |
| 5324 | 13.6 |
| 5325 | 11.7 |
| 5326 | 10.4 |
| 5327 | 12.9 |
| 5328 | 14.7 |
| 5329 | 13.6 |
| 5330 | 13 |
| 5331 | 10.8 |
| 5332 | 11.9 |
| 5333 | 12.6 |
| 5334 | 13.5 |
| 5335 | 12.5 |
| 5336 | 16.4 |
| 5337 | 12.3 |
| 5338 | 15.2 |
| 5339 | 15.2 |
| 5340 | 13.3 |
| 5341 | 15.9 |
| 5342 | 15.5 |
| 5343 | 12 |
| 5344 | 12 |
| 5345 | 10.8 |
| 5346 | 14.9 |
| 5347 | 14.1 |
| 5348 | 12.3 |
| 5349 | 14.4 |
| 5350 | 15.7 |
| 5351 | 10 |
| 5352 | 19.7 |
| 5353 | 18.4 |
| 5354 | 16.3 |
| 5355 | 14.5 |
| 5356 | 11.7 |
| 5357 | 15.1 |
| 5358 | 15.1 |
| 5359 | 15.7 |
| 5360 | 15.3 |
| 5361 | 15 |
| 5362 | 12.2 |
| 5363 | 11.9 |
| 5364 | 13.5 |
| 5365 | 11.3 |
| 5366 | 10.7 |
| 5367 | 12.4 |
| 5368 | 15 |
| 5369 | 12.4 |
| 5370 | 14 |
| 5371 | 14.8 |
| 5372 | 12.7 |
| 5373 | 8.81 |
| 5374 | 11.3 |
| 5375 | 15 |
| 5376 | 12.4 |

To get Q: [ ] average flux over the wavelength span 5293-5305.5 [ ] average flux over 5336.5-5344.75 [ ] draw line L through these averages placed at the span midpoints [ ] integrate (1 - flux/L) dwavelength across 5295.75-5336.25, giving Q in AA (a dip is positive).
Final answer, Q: 1.5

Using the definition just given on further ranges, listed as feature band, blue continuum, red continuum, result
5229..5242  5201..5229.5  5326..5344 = -0.7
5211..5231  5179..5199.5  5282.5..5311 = -0.6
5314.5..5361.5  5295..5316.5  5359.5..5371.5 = -1.1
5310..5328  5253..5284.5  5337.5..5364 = 0.2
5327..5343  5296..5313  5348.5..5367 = 0.4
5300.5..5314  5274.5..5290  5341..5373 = -0.9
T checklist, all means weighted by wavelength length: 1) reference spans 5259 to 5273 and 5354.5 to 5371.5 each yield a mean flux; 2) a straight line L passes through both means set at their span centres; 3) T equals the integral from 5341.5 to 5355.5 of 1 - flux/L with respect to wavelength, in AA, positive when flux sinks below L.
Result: -1.1 AA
